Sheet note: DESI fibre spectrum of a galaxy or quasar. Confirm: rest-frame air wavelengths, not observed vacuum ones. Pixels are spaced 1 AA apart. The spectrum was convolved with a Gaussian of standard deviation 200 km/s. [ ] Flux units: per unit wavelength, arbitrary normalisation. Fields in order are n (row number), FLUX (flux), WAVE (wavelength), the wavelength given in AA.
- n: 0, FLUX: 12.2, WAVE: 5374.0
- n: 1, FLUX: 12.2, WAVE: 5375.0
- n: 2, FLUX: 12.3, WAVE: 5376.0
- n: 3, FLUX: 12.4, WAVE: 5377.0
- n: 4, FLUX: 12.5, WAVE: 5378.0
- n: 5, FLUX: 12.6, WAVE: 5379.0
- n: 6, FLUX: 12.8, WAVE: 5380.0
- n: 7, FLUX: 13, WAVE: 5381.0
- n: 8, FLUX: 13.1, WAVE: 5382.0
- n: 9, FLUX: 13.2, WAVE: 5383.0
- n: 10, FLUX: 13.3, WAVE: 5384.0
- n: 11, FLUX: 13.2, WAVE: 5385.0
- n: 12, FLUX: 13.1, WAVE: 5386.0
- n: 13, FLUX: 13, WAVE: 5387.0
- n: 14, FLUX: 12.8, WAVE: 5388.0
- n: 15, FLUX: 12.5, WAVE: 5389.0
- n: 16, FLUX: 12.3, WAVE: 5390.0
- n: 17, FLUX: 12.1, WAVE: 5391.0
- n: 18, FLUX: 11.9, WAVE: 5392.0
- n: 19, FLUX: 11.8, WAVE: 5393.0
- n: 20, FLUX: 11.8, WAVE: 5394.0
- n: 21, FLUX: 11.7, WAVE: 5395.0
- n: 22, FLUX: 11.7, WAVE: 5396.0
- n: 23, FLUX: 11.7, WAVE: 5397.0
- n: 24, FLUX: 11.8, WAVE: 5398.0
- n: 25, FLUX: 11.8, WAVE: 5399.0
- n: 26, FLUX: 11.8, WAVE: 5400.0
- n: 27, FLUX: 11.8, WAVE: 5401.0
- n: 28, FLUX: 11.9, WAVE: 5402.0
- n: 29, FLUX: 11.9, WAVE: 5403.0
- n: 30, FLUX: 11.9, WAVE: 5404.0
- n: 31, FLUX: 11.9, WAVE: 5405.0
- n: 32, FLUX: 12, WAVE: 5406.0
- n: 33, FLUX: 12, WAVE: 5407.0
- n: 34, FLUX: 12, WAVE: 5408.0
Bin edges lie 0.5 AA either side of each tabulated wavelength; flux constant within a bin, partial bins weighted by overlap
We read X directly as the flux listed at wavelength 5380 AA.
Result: 12.8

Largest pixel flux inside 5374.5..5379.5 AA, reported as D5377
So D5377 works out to 12.6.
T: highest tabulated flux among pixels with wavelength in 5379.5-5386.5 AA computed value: 13.3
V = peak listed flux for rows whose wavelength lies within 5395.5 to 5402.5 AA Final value 11.9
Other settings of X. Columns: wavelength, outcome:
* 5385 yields 13.2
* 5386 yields 13.1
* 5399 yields 11.8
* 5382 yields 13.1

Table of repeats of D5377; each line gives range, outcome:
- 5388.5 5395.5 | 12.5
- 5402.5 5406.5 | 12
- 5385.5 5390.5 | 13.1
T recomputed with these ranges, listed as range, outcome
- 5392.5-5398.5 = 11.8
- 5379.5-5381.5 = 13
